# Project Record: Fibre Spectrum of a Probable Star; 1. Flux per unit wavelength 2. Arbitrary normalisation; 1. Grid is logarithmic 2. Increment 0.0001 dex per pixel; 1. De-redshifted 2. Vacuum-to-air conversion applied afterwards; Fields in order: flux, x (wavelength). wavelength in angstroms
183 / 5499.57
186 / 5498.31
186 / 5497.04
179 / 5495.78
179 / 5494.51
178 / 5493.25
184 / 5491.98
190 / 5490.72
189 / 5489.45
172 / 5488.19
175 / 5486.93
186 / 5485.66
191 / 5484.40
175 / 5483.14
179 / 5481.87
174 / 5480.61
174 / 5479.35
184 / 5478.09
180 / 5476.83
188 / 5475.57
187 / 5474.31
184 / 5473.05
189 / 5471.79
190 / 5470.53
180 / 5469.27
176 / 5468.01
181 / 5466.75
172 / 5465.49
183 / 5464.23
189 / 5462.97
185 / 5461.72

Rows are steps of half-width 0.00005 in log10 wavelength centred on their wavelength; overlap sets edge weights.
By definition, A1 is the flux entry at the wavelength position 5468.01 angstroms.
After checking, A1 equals 176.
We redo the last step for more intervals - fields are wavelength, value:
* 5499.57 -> 183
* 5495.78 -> 179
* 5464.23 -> 183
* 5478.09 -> 184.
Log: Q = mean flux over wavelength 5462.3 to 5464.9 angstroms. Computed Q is 186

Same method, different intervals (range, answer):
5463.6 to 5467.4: 178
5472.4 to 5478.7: 185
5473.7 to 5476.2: 188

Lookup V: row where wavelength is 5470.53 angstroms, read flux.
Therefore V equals 190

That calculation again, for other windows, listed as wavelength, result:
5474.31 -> 187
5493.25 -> 178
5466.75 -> 181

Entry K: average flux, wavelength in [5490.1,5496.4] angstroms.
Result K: 182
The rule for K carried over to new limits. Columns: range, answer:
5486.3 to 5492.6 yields 182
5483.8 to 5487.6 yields 184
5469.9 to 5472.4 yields 189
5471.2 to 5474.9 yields 187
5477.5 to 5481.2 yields 177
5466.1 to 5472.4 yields 183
